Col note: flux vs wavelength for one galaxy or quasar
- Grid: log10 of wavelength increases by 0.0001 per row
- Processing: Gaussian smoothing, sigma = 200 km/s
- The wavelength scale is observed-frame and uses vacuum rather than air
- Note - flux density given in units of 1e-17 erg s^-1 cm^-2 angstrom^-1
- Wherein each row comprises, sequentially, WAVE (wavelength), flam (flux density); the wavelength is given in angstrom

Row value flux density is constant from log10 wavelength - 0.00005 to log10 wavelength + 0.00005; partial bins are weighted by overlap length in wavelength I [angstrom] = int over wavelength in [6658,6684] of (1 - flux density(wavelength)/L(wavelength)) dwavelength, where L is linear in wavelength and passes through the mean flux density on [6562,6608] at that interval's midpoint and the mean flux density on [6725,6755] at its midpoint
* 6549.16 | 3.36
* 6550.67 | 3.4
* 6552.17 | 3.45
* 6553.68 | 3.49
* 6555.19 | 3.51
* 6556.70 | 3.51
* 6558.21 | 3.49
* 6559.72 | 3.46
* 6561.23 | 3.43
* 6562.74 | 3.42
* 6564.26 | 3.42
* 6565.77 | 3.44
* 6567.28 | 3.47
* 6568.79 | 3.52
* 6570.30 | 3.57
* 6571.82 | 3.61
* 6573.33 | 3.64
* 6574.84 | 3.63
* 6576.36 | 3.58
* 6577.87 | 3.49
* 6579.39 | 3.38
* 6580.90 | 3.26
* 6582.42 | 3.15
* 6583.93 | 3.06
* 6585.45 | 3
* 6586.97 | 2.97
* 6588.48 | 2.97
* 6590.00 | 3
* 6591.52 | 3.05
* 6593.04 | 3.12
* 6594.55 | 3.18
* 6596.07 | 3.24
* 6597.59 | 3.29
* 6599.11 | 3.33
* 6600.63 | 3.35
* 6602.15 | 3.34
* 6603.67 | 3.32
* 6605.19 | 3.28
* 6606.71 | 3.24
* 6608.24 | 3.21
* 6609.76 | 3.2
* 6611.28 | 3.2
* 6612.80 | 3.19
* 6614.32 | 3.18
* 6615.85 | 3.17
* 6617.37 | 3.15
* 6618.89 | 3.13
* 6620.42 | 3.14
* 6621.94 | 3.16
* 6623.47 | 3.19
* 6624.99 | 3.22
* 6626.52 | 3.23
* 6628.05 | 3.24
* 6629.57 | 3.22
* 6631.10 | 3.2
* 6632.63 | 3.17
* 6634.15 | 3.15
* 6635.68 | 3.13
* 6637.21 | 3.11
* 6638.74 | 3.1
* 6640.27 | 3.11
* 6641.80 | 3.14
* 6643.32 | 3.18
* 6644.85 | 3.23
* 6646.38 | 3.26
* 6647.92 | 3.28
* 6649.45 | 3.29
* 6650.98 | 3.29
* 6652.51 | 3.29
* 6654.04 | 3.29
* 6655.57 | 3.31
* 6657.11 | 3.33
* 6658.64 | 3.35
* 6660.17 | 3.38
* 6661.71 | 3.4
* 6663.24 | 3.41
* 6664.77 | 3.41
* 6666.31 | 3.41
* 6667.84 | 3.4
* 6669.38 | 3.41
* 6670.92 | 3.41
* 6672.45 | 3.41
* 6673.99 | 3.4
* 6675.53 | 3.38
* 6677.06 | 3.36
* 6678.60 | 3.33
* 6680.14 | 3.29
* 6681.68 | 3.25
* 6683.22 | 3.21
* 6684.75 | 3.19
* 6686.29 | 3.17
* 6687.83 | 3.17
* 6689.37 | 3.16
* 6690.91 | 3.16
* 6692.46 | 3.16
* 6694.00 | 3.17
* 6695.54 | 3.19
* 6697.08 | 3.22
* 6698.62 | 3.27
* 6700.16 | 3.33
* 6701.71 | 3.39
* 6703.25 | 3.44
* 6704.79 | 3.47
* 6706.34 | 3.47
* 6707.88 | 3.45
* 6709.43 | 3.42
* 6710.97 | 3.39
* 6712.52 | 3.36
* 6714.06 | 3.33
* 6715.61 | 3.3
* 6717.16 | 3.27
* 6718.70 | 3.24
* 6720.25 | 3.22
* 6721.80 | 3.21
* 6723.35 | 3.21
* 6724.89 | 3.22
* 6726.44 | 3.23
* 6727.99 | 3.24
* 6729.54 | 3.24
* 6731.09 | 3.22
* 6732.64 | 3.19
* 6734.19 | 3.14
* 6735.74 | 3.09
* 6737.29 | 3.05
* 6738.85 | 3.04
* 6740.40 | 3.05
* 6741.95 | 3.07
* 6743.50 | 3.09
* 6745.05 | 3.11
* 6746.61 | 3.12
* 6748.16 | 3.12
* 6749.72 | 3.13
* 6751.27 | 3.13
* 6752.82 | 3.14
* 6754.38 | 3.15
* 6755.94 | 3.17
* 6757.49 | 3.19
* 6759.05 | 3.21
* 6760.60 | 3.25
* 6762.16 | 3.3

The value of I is -1.2 angstrom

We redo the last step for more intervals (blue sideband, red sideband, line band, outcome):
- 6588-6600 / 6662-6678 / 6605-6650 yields 1.0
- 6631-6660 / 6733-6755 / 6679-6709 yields -1.0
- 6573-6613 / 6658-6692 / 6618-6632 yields 0.3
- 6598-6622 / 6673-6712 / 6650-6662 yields -0.2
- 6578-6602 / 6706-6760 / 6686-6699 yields 0.0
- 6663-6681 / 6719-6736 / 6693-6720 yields -0.5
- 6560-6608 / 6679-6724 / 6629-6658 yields 0.7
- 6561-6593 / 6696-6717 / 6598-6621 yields 0.7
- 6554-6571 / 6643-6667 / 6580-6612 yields 2.2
